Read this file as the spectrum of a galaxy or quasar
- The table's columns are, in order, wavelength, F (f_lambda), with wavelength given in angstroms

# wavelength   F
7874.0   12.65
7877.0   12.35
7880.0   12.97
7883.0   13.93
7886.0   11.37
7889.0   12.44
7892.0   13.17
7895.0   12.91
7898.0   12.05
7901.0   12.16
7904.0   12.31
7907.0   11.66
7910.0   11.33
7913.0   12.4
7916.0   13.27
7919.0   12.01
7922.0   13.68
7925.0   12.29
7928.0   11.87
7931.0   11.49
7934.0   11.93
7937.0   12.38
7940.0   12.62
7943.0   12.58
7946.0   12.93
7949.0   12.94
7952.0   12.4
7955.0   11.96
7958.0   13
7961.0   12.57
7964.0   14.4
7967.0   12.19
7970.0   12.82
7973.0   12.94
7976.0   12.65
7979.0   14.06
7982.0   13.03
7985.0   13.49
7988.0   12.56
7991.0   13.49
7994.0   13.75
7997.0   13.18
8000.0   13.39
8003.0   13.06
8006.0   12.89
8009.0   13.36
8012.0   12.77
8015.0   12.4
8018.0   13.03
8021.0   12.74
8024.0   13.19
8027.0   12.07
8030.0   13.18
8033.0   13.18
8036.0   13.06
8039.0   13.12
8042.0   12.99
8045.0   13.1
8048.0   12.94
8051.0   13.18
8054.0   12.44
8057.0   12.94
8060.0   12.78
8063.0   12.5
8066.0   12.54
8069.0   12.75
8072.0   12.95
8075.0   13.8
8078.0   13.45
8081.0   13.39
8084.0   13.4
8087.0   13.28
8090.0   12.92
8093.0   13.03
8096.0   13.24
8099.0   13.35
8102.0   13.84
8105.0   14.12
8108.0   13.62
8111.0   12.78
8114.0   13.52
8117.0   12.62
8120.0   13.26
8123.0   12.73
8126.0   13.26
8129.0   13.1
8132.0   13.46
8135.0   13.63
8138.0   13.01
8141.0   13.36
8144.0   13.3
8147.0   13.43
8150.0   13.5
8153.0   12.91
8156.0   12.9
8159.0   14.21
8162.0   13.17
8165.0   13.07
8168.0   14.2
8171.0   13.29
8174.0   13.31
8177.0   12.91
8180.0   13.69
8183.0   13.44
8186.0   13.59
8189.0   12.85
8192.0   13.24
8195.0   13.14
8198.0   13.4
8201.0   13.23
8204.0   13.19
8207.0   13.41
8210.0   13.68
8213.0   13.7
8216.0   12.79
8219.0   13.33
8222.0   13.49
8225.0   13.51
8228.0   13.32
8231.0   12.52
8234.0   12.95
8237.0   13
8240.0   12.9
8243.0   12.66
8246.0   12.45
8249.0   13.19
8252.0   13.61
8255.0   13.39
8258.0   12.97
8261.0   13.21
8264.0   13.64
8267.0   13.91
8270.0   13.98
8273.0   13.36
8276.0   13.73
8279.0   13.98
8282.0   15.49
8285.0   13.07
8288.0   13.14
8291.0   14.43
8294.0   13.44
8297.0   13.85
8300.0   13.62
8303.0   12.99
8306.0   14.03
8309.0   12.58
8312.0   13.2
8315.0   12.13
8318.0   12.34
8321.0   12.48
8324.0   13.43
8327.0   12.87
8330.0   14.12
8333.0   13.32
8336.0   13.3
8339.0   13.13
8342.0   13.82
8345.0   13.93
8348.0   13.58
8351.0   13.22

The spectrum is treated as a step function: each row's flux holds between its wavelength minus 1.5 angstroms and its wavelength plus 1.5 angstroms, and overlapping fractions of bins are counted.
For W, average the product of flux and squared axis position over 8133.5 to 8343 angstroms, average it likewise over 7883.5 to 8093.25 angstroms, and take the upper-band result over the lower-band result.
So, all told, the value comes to 1.11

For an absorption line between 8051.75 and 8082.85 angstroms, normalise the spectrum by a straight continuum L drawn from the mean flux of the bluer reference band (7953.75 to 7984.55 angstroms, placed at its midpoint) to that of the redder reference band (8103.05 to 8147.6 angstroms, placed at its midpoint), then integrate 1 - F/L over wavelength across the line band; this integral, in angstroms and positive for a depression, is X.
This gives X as 0.5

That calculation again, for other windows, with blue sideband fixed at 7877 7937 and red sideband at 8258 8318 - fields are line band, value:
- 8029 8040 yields -0.3 angstroms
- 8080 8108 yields -1.0 angstroms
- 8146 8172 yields -0.5 angstroms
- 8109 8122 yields -0.1 angstroms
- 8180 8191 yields -0.1 angstroms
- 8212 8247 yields 0.8 angstroms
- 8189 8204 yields 0.0 angstroms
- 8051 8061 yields 0.0 angstroms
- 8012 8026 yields -0.1 angstroms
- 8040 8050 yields -0.2 angstroms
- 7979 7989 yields -0.5 angstroms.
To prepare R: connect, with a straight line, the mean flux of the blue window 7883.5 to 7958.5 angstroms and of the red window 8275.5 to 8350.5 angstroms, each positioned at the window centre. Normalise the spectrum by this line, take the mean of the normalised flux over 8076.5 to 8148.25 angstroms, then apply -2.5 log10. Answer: -0.03 mag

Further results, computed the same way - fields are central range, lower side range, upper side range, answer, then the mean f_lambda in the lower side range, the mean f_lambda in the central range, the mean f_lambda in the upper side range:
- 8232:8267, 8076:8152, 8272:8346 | 0.02 mag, 13.3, 13.1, 13.4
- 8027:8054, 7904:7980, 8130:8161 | 0.00 mag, 12.6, 13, 13.4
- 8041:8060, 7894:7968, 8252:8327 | -0.01 mag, 12.5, 12.9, 13.4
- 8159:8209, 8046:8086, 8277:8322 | -0.01 mag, 13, 13.4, 13.4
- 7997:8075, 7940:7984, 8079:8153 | 0.01 mag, 12.9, 12.9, 13.3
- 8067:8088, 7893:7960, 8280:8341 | -0.04 mag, 12.4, 13.3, 13.4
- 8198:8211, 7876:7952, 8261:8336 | -0.01 mag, 12.4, 13.4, 13.5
